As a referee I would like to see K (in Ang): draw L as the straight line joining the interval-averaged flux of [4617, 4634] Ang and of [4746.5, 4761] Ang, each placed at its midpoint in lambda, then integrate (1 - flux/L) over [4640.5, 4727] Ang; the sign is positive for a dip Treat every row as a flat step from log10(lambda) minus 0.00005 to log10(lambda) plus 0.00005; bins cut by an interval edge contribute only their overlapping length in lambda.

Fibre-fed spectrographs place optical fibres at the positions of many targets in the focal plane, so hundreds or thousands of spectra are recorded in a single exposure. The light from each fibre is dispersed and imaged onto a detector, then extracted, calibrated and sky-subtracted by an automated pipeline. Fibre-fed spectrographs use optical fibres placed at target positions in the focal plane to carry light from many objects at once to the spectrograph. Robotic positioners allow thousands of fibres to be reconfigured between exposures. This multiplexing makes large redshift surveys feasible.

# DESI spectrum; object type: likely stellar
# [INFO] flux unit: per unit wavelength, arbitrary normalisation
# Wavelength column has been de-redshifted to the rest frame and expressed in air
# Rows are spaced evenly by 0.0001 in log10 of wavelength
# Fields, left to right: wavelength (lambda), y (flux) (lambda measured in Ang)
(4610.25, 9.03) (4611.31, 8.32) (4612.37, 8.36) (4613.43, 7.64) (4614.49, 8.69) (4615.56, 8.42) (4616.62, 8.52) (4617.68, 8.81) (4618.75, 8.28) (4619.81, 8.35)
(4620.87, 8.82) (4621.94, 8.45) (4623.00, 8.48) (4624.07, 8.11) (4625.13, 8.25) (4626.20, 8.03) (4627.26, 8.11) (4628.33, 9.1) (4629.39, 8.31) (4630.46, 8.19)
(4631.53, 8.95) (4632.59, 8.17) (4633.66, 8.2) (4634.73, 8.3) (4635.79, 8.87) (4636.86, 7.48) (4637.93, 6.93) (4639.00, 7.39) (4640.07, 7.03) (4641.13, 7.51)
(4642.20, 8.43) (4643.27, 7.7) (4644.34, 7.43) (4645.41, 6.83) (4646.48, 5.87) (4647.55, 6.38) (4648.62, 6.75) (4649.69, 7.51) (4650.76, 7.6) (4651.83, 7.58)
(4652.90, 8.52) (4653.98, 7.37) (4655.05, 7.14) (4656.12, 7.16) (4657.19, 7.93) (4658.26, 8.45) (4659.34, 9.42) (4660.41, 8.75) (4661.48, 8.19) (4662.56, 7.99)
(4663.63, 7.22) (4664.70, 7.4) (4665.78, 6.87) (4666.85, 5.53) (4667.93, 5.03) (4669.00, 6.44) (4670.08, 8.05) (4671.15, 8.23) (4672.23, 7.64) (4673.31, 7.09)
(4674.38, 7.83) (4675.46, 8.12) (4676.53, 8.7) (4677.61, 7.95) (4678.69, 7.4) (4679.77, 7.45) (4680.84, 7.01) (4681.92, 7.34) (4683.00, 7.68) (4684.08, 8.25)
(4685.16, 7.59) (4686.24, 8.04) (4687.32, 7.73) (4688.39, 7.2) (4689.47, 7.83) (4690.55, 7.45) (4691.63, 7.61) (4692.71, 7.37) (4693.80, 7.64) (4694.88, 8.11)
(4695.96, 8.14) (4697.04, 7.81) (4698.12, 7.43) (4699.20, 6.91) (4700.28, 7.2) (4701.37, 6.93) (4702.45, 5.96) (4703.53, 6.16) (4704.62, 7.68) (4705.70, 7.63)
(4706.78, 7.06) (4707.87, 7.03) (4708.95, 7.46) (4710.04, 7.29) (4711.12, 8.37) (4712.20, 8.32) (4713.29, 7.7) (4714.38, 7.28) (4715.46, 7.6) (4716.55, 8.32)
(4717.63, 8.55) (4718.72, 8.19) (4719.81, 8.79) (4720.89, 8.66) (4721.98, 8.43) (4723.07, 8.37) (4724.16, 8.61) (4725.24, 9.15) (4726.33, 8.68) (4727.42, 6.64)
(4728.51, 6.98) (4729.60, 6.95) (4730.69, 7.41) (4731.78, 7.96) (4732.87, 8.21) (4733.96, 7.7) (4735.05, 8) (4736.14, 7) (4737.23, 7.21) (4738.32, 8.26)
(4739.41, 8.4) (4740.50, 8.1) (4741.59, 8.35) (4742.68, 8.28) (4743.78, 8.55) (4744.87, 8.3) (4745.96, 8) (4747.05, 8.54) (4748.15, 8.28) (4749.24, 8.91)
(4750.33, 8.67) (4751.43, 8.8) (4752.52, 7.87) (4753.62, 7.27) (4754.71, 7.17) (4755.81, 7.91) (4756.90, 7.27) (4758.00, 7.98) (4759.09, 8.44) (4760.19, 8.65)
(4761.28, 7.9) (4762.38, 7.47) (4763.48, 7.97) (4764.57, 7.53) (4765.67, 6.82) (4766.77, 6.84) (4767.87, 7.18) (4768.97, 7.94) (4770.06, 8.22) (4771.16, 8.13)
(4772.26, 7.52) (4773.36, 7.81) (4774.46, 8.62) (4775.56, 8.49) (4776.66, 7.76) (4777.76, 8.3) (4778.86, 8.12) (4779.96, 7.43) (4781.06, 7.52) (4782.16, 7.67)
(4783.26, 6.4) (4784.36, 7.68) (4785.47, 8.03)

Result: 6.9 Ang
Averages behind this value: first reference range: 8.42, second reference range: 8.13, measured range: 7.62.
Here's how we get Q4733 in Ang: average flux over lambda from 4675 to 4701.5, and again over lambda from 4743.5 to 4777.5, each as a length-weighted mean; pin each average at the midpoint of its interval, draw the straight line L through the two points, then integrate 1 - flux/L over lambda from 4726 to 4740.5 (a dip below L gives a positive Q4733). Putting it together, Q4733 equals 0.36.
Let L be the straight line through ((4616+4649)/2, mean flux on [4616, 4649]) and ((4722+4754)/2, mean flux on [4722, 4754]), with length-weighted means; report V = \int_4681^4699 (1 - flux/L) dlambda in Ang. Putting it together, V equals 0.8 Ang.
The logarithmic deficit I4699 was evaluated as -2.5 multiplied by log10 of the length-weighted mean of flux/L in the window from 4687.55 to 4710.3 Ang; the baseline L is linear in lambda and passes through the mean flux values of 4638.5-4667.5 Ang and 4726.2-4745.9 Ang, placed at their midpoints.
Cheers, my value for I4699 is 0.05 mag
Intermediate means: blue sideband 7.47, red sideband 7.82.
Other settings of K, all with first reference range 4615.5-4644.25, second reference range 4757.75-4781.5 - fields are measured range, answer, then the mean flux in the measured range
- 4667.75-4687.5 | 1.1 Ang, 7.6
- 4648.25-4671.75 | 1.7 Ang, 7.51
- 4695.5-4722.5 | 1.2 Ang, 7.64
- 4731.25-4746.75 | -0.2 Ang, 8.04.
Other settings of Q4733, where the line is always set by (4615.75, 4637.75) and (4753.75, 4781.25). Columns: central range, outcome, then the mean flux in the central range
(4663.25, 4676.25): 1.7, 7.15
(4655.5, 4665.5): 0.3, 8.02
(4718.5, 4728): -0.5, 8.39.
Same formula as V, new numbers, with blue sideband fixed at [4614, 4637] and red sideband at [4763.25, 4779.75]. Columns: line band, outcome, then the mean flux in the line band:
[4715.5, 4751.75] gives -0.83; 8.15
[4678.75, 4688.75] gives 0.72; 7.59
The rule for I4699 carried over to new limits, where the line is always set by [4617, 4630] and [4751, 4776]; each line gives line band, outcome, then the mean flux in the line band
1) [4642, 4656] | 0.14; 7.28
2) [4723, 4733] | 0.01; 7.86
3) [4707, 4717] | 0.05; 7.68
